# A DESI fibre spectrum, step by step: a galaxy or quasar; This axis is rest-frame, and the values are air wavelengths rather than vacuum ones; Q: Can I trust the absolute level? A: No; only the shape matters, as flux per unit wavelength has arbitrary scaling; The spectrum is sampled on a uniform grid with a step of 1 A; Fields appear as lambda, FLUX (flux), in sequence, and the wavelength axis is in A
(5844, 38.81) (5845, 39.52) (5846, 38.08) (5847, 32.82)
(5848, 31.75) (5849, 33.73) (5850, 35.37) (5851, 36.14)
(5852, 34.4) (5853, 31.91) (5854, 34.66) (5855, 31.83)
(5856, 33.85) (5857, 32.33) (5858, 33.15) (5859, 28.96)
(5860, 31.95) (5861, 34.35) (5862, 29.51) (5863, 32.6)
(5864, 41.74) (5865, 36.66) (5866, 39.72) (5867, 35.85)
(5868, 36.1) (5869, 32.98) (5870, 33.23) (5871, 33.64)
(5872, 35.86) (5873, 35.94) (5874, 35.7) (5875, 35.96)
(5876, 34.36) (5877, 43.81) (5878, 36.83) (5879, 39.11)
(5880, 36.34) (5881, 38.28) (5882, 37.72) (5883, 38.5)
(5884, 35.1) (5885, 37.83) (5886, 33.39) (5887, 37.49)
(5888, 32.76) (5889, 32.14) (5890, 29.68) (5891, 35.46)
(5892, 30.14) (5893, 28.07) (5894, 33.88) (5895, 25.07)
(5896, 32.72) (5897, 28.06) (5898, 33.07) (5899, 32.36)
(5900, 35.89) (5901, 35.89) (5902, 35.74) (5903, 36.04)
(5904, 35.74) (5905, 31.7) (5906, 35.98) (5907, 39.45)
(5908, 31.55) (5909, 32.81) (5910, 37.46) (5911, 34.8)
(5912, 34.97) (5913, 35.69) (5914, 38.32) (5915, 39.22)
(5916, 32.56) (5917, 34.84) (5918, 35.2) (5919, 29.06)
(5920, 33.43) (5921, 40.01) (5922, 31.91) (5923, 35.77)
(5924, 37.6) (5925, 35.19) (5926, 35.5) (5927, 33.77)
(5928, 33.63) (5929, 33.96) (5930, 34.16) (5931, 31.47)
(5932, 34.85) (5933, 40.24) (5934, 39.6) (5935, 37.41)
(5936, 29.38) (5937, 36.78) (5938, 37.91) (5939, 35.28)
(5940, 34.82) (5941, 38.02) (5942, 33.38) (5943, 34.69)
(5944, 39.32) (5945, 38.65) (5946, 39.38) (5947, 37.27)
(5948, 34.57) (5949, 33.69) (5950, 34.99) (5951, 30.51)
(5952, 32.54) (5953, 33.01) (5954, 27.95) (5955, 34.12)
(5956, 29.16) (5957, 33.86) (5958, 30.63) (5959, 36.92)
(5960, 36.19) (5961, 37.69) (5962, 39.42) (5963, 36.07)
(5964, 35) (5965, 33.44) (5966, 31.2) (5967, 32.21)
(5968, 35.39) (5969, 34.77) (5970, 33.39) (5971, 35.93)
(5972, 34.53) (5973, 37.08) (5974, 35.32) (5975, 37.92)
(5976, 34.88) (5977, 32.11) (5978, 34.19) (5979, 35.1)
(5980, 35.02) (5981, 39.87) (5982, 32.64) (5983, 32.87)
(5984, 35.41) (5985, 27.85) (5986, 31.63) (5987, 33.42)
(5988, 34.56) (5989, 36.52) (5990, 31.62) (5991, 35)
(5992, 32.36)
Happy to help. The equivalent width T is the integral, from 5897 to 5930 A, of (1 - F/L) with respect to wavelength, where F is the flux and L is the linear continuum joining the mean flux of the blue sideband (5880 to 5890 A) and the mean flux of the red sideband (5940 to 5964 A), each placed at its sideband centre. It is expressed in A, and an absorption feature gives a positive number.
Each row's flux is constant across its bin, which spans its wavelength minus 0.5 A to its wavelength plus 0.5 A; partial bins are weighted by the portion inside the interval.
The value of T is 0.42 A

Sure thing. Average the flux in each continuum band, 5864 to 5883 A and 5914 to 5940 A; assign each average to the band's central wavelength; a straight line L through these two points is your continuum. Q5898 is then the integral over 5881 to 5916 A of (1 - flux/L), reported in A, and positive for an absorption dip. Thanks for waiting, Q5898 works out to 1.68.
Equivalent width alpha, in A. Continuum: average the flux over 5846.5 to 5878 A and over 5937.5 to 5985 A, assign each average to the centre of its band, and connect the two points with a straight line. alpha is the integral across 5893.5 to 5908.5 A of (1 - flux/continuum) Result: 0.5 A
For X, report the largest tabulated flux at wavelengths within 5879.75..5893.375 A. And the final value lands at 38.5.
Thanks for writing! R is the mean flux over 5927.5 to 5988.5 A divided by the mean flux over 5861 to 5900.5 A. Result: 1.00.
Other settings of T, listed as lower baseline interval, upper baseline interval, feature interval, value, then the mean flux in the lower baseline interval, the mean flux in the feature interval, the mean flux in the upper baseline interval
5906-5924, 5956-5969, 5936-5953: -0.31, 35.2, 35.5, 34.6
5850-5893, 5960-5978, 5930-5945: -0.41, 34.9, 36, 35.1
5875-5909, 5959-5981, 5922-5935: -0.20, 34.5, 35.4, 35.2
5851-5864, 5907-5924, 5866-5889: -1.72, 33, 36.2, 35.1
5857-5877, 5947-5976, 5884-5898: 1.00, 34.8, 32.2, 34.3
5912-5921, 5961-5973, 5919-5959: 0.25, 35.1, 34.8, 34.9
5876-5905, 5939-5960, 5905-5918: -0.38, 34.5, 35.5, 34.4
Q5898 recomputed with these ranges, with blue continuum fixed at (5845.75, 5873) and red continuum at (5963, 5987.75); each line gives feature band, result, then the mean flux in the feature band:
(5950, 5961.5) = 0.4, 33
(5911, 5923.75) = -0.3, 35.1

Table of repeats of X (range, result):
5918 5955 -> 40.24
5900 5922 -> 40.01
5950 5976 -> 39.42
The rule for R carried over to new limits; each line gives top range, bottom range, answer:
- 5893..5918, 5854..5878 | 0.98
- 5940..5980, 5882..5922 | 1.02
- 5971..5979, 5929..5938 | 0.99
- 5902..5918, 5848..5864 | 1.07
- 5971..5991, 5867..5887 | 0.95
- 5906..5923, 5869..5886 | 0.96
